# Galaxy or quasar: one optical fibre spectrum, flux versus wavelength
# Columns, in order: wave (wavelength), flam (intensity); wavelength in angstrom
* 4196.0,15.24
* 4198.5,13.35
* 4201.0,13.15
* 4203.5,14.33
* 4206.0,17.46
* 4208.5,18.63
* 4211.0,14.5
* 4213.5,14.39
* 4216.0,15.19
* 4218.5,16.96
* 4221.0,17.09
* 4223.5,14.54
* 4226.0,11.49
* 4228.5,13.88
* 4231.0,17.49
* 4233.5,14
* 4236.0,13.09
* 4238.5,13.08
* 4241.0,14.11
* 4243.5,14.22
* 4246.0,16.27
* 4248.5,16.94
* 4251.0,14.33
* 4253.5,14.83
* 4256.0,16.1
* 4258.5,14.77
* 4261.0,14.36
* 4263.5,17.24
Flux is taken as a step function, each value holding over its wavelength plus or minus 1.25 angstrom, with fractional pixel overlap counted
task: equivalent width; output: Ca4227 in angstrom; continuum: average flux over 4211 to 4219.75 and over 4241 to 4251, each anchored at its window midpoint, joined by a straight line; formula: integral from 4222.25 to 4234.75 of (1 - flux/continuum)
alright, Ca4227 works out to 0.9 angstrom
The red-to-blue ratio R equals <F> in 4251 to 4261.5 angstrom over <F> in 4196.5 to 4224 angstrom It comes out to 0.97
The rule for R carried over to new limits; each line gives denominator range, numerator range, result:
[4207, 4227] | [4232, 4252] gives 0.94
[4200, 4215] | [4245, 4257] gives 1.01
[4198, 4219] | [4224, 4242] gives 0.91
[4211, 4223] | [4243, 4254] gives 0.98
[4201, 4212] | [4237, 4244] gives 0.86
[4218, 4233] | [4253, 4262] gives 1.00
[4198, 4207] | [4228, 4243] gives 0.98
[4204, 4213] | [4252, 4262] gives 0.91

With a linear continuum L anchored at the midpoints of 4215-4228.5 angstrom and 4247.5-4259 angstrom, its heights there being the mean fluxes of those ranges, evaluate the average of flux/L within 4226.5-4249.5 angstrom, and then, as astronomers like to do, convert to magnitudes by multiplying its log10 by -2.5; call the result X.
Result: 0.04 mag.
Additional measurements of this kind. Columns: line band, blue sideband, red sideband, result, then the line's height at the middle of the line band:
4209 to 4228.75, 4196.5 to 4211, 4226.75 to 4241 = -0.01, 14.7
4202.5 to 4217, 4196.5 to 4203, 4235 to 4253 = -0.14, 13.8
